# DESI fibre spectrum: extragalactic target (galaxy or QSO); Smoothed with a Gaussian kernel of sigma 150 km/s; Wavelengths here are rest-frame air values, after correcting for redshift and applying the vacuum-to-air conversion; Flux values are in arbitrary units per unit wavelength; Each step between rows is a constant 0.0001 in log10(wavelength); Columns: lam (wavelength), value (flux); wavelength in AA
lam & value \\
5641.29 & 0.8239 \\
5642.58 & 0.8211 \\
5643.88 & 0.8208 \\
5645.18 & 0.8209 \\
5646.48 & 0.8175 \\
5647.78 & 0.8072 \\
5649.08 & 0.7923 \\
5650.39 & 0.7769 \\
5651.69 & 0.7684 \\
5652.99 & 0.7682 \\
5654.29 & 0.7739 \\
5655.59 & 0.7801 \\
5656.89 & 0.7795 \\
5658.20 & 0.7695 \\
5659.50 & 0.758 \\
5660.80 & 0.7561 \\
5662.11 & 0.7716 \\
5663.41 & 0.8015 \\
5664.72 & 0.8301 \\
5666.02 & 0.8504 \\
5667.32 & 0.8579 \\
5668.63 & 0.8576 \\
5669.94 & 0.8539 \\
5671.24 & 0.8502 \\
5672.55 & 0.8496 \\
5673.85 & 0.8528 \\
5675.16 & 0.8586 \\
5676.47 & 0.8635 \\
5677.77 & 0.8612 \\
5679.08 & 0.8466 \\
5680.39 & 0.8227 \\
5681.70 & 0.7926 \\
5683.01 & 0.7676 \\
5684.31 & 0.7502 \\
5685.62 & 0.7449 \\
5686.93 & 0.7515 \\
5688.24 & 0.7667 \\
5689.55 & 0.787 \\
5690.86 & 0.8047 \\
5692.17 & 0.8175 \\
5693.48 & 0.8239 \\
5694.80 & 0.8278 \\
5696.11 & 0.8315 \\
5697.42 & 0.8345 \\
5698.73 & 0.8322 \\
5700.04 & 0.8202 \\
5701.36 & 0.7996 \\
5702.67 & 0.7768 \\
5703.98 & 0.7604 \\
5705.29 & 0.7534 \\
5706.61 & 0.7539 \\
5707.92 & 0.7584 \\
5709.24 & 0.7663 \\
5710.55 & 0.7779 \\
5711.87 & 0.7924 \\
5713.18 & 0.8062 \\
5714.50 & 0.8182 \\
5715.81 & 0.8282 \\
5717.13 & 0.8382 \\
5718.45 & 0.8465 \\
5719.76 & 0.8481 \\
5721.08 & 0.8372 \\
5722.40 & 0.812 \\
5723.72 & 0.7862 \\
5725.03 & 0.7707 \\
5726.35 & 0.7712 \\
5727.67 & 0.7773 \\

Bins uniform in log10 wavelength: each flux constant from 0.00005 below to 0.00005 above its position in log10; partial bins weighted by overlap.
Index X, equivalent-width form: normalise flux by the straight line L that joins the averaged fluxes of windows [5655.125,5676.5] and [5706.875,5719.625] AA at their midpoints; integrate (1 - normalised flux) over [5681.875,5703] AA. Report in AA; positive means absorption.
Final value 0.4 AA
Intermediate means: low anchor 0.819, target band 0.796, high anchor 0.804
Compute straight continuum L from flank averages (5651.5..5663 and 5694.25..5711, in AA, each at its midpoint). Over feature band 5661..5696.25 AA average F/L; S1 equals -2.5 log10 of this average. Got -0.05 mag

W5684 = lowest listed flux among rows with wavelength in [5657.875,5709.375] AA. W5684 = 0.7449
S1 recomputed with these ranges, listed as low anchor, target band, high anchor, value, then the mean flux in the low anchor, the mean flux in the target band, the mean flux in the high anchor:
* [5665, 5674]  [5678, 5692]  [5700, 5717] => 0.053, 0.853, 0.787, 0.786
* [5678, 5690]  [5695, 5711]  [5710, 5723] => 0.020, 0.784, 0.79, 0.821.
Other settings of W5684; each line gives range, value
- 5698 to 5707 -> 0.7534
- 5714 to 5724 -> 0.7862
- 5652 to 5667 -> 0.7561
